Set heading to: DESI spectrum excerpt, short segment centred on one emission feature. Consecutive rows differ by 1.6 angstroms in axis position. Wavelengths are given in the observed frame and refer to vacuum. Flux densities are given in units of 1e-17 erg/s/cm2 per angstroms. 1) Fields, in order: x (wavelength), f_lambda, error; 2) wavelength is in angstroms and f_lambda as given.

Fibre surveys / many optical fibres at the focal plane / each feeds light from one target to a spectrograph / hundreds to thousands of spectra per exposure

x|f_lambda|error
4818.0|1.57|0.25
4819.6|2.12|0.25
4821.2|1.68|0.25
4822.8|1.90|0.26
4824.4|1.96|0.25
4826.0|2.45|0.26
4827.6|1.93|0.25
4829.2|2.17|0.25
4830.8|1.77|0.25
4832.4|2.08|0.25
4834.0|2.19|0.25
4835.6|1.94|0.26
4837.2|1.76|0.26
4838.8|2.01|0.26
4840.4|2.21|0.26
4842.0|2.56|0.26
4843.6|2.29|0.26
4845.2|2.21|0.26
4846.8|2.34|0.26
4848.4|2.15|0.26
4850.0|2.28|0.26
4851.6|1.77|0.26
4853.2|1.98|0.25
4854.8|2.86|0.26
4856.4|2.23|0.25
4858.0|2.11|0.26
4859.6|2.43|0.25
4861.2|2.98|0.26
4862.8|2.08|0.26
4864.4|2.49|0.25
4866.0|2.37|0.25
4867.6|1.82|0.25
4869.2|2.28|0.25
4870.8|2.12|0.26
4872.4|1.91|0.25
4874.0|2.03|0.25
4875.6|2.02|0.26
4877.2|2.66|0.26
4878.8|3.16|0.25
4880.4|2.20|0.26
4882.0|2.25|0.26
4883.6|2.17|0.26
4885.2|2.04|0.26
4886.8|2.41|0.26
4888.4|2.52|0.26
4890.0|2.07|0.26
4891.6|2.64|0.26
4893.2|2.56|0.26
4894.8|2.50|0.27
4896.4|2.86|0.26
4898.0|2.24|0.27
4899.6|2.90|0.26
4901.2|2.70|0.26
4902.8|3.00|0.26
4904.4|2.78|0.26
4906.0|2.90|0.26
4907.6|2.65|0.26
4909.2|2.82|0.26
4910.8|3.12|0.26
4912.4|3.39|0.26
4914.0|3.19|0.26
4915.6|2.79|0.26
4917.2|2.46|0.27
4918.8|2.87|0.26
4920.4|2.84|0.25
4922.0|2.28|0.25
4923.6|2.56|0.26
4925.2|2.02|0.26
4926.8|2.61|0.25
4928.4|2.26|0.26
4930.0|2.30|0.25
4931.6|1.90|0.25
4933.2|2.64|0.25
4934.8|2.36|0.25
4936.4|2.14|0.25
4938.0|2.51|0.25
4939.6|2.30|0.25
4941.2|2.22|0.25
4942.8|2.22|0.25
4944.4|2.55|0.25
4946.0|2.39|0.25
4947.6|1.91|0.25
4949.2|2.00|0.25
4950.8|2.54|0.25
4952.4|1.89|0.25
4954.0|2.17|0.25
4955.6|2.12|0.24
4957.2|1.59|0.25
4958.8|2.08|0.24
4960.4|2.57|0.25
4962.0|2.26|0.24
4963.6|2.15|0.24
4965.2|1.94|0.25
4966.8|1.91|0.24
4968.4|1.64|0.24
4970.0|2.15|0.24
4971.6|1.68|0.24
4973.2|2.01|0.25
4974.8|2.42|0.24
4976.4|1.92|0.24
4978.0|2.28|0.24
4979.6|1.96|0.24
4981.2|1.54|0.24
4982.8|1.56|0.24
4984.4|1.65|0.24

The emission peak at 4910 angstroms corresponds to C III]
